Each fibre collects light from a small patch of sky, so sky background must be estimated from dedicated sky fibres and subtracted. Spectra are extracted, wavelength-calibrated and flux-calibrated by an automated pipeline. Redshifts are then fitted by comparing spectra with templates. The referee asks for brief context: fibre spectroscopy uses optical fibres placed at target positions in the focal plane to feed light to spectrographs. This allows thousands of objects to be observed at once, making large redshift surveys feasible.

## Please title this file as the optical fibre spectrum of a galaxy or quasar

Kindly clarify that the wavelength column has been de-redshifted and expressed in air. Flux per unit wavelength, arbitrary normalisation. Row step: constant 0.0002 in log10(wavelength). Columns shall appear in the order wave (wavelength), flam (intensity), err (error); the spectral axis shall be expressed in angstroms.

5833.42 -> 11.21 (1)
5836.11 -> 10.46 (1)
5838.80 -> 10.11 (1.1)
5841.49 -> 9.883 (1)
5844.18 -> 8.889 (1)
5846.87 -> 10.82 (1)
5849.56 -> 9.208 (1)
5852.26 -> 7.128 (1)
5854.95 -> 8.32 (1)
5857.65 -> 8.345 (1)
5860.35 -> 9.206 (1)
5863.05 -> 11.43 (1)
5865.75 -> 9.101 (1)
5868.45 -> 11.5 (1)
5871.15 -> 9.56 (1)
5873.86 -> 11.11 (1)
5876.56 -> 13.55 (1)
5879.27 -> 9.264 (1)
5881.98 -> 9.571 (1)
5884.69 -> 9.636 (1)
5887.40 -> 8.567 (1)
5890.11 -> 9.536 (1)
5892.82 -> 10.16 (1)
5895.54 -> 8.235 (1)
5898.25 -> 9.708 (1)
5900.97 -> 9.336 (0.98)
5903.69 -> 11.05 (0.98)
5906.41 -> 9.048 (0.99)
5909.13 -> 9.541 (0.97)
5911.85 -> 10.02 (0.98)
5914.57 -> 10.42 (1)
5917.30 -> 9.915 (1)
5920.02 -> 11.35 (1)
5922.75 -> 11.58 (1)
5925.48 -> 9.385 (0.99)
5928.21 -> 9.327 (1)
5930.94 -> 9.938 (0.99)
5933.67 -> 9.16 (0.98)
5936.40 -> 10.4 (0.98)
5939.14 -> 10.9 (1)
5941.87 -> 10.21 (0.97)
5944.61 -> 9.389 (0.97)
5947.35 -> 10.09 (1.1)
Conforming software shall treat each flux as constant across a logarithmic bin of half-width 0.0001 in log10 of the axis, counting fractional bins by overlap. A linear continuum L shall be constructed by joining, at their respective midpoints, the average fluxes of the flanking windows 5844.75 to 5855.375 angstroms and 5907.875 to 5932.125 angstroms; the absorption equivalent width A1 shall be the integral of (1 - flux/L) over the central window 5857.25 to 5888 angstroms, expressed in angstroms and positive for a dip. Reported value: -2.8 angstroms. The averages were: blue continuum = 8.92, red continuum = 10.2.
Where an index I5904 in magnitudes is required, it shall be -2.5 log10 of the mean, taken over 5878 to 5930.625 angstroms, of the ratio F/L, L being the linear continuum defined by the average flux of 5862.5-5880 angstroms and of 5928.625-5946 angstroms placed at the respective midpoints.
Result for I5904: 0.06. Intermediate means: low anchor 10.8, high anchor 9.96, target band 9.78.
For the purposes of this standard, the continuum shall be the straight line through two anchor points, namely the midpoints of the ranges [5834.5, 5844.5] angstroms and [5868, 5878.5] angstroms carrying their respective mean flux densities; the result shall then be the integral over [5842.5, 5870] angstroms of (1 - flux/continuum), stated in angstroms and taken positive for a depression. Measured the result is 3.2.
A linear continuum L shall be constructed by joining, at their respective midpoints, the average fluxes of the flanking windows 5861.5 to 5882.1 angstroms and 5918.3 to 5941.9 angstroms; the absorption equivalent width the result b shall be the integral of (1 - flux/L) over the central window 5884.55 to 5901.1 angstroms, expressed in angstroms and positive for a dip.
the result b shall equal 2.0 angstroms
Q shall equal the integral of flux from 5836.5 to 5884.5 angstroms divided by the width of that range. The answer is 9.83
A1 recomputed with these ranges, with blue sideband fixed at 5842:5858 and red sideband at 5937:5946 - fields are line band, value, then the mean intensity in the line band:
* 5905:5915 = 0.0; 9.71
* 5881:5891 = 0.1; 9.31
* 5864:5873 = -1.0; 10.2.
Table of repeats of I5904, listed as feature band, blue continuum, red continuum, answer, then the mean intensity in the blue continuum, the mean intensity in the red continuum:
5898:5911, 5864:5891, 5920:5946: 0.04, 10.2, 10.1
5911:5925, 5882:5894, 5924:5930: -0.12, 9.48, 9.44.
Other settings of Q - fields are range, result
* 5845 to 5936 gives 9.82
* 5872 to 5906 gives 9.94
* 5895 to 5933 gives 9.94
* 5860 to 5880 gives 10.7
